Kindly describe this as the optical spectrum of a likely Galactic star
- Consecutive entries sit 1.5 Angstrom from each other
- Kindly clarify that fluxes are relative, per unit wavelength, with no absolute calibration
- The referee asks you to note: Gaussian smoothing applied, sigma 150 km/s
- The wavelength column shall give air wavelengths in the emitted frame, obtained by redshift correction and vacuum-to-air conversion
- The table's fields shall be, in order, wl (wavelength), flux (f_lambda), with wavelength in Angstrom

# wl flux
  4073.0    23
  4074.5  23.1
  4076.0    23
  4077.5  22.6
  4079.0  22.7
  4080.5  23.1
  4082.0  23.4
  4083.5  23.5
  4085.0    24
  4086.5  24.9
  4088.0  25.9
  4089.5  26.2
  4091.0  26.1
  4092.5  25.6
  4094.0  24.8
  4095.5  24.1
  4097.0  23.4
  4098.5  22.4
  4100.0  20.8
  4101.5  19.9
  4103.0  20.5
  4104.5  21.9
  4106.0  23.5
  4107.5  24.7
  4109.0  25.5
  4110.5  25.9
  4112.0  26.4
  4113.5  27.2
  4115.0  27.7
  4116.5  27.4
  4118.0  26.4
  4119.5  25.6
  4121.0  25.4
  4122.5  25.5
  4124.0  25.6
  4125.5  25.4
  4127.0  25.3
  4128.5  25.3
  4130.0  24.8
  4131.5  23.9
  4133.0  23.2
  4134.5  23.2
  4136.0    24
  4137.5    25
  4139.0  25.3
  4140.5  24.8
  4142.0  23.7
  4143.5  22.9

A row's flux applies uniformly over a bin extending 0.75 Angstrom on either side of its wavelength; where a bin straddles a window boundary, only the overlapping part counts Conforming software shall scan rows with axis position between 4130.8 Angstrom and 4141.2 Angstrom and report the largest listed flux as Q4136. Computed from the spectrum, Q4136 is 25.3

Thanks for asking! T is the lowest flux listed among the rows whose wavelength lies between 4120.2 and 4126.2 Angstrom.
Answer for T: 25.4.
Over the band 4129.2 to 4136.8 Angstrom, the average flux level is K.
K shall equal 23.8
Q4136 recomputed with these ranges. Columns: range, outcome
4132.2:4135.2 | 23.2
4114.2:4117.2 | 27.7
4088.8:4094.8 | 26.2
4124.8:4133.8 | 25.4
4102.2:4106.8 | 23.5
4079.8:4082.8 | 23.4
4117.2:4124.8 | 26.4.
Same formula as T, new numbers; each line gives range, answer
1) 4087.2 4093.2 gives 25.6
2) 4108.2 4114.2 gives 25.5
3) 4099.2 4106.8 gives 19.9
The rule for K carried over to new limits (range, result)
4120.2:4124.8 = 25.5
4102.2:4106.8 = 22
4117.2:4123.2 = 25.7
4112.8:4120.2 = 26.9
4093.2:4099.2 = 23.7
